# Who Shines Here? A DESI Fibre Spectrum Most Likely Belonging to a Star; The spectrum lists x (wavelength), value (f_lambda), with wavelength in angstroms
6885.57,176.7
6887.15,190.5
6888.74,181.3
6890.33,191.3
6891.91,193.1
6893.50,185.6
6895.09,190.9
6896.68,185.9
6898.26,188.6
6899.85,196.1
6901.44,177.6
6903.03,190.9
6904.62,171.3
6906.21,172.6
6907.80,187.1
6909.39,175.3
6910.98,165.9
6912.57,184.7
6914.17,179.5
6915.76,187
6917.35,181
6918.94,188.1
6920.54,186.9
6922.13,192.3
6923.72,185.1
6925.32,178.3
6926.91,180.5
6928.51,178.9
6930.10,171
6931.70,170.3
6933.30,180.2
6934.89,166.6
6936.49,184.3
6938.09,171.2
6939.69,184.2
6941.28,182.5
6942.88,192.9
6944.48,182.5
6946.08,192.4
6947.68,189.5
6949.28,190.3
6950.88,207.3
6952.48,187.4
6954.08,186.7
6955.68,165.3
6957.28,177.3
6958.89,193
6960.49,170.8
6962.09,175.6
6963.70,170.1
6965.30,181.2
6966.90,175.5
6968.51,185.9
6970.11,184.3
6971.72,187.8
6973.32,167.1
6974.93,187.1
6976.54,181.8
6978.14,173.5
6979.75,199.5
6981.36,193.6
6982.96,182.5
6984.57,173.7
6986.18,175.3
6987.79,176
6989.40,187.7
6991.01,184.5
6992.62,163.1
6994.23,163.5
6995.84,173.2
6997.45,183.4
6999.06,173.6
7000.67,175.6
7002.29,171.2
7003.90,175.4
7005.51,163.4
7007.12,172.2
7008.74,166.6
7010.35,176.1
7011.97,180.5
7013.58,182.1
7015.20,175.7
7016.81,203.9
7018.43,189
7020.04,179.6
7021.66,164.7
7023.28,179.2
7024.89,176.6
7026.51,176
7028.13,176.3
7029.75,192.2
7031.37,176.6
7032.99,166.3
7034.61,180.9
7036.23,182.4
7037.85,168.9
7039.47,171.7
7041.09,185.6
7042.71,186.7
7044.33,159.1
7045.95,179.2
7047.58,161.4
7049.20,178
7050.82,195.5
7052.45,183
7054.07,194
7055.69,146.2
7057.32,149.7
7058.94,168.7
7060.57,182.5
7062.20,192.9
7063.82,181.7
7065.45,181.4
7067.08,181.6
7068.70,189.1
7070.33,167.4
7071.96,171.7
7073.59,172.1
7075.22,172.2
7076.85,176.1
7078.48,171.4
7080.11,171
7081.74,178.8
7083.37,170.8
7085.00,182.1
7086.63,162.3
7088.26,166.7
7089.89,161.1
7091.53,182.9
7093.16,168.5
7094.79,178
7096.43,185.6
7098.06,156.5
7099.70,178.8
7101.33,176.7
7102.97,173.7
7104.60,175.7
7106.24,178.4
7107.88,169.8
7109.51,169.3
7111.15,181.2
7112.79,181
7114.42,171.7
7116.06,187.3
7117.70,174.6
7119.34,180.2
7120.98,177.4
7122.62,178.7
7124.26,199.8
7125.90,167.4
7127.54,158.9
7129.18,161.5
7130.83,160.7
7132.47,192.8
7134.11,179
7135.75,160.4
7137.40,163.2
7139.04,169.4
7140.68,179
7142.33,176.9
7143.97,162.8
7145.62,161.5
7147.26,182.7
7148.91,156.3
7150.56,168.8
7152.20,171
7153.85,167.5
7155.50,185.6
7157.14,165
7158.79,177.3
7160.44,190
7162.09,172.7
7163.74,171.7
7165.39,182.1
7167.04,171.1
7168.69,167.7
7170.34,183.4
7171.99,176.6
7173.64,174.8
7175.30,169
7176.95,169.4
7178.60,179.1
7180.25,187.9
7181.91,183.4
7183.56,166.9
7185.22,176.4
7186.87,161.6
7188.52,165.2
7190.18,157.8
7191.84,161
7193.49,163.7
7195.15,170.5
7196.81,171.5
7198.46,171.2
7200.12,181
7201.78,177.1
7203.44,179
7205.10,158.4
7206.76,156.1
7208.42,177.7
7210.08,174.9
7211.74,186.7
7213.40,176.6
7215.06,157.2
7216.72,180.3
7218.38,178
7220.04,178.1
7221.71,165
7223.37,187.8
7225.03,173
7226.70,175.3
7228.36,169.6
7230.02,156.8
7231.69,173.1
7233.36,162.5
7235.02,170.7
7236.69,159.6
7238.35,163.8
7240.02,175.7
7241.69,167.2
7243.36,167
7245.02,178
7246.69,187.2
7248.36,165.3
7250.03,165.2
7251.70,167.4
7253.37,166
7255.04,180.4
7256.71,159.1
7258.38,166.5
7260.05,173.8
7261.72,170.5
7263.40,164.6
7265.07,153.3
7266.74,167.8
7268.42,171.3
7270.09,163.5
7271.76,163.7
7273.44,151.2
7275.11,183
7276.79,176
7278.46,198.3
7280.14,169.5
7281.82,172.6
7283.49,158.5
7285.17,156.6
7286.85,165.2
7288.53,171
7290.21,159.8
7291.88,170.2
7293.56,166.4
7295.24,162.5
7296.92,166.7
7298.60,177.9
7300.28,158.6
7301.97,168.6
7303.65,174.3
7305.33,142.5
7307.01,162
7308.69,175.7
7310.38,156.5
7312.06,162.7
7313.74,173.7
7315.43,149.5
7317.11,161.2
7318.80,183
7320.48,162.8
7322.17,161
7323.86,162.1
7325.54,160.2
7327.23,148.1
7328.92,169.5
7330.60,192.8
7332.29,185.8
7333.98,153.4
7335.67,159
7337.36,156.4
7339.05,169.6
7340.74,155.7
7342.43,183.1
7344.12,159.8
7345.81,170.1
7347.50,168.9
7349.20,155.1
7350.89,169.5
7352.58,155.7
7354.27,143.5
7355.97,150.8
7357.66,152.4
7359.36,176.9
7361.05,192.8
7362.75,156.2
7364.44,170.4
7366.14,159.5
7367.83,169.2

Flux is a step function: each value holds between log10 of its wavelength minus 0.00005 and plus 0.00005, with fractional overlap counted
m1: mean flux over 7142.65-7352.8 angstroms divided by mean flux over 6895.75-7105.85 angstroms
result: 0.95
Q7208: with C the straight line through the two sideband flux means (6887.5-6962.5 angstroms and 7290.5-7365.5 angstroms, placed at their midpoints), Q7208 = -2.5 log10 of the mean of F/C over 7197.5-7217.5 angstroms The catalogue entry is -0.02 mag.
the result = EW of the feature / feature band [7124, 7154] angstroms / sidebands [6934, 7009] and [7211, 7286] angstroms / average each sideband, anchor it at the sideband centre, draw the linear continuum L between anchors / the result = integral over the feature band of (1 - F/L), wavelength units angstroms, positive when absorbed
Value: 0.67 angstroms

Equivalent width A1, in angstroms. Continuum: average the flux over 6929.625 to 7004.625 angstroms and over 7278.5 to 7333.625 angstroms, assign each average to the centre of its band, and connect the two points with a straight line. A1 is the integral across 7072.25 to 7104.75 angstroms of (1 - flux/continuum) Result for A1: 0.4 angstroms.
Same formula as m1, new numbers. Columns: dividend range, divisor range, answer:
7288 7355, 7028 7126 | 0.94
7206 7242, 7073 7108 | 0.99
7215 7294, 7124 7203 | 0.98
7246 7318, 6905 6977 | 0.92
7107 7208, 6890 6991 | 0.95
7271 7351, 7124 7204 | 0.97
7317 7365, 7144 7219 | 0.96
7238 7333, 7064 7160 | 0.96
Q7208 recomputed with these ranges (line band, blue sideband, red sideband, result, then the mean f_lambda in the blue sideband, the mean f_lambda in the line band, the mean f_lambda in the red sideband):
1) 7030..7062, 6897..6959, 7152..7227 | 0.02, 183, 175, 173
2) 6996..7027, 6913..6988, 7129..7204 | 0.01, 182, 177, 172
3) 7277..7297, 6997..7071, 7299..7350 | -0.01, 177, 168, 165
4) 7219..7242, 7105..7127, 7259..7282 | 0.01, 178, 170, 170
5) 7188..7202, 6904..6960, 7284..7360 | 0.01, 182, 168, 164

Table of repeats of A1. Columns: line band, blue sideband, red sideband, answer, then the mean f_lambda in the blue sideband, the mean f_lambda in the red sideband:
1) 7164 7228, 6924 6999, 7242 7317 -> -0.8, 181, 167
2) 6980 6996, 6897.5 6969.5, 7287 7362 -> 0.1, 182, 165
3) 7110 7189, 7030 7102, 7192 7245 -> -0.5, 175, 171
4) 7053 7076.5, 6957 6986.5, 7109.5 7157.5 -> 0.2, 181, 173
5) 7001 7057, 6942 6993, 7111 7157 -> 0.8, 183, 173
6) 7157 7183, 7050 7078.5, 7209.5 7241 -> -0.5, 177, 172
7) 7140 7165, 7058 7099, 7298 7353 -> -0.1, 175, 165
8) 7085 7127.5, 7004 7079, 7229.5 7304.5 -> -0.2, 177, 168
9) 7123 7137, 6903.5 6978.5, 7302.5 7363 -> 0.0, 181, 164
